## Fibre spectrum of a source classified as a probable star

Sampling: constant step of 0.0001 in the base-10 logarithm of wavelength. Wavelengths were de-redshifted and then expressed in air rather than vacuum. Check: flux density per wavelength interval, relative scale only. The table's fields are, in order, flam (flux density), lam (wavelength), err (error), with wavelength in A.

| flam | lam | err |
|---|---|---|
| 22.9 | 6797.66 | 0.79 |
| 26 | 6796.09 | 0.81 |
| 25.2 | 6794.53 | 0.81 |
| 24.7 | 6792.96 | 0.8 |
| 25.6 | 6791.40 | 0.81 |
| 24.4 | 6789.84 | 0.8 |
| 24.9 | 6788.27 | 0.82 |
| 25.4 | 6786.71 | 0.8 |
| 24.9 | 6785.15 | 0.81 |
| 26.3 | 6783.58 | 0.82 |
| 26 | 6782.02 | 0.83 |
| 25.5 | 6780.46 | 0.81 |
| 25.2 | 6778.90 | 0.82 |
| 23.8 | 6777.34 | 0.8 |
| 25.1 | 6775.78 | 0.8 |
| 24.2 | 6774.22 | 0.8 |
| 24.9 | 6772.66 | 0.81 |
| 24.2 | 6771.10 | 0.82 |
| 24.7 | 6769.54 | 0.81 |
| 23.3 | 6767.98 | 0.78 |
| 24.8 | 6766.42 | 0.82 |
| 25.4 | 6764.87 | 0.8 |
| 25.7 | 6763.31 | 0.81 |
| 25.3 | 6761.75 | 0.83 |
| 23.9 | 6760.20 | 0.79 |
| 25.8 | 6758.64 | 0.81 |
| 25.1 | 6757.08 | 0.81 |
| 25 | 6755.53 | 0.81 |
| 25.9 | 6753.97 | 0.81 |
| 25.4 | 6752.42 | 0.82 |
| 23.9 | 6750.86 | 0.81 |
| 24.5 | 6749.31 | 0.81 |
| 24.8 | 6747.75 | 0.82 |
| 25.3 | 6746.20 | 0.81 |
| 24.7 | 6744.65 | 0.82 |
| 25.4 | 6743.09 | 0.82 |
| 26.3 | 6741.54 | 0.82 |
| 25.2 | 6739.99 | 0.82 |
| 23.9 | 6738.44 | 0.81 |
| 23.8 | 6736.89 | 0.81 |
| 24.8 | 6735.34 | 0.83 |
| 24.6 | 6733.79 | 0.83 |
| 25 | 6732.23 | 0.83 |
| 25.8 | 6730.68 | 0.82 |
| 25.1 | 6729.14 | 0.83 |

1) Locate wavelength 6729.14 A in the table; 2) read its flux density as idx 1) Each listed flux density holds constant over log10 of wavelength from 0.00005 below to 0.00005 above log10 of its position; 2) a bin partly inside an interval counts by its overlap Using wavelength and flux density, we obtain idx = 25.1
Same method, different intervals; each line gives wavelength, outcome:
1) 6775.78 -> 25.1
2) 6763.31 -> 25.7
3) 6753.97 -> 25.9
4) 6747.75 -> 24.8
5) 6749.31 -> 24.5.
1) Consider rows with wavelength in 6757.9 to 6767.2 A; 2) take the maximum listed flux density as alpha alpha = 25.8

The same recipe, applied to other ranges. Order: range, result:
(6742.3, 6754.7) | 25.9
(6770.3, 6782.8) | 26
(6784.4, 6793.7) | 25.6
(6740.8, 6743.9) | 26.3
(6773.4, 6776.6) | 25.1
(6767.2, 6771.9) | 24.7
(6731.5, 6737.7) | 25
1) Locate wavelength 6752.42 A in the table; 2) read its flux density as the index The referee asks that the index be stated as 25.4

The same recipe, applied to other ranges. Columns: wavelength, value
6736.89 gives 23.8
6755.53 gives 25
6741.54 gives 26.3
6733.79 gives 24.6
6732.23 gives 25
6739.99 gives 25.2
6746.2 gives 25.3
